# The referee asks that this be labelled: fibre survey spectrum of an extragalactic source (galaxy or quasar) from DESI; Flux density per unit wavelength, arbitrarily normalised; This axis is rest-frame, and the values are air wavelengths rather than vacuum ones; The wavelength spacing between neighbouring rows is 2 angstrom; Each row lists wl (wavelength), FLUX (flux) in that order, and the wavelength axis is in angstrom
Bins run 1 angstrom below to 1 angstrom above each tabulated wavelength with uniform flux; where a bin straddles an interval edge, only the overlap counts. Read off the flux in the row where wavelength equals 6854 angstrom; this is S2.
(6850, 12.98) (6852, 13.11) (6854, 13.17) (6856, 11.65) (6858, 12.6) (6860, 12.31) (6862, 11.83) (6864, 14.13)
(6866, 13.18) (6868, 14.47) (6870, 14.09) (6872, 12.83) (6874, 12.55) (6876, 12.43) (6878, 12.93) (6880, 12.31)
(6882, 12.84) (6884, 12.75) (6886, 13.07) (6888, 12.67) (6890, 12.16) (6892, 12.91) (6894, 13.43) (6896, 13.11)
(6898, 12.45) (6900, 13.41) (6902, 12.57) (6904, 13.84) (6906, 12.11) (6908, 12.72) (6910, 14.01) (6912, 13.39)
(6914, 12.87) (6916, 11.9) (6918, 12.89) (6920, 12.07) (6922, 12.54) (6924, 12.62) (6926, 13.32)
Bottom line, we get 13.17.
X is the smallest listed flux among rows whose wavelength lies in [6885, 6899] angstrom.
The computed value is 12.16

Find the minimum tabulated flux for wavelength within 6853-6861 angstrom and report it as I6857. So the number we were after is 11.65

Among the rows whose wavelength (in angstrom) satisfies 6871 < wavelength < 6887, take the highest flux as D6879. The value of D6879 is 13.07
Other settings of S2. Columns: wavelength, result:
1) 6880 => 12.31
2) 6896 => 13.11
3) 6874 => 12.55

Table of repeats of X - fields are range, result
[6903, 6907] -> 12.11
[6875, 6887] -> 12.31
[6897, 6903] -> 12.45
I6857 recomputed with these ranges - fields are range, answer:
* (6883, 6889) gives 12.67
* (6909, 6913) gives 13.39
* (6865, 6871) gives 13.18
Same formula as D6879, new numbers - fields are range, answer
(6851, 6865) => 14.13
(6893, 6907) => 13.84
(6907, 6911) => 14.01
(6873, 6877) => 12.55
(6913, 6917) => 12.87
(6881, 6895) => 13.43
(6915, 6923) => 12.89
